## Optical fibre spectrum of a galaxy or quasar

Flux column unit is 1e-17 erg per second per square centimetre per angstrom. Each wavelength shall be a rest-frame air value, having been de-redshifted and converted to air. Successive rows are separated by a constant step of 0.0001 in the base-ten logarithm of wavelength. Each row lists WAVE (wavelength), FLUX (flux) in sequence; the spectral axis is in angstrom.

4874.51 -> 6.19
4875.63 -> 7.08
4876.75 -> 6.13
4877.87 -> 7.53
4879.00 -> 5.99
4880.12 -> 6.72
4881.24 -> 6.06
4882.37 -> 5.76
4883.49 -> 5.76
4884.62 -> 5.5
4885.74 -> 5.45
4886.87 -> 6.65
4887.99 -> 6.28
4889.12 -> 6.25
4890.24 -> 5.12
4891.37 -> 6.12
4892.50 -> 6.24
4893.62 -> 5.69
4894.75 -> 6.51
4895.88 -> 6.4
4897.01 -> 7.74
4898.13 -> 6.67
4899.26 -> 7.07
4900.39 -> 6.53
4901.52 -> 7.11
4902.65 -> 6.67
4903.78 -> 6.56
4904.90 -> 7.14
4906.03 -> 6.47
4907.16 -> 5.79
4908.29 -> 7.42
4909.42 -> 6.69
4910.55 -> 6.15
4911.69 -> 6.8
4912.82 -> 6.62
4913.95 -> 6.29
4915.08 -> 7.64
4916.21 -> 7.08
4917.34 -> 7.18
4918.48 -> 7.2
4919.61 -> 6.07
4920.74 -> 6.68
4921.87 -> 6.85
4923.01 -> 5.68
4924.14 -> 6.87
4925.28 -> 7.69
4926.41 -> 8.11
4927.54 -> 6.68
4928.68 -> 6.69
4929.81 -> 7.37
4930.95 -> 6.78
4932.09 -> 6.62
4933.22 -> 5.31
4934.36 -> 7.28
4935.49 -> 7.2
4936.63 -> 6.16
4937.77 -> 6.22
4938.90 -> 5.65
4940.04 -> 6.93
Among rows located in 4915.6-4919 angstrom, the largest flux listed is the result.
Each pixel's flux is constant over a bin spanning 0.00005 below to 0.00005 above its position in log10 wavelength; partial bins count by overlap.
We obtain 7.2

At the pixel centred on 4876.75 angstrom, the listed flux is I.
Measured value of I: 6.13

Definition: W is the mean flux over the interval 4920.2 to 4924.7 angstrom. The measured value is 6.52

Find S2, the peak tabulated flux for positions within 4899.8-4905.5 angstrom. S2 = 7.14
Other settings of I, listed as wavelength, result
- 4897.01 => 7.74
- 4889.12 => 6.25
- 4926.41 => 8.11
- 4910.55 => 6.15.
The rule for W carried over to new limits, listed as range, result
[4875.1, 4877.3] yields 6.61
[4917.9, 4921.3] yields 6.65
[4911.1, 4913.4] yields 6.68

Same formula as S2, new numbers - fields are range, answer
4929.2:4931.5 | 7.37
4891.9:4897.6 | 7.74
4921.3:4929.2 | 8.11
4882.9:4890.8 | 6.65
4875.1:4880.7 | 7.53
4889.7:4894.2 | 6.24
